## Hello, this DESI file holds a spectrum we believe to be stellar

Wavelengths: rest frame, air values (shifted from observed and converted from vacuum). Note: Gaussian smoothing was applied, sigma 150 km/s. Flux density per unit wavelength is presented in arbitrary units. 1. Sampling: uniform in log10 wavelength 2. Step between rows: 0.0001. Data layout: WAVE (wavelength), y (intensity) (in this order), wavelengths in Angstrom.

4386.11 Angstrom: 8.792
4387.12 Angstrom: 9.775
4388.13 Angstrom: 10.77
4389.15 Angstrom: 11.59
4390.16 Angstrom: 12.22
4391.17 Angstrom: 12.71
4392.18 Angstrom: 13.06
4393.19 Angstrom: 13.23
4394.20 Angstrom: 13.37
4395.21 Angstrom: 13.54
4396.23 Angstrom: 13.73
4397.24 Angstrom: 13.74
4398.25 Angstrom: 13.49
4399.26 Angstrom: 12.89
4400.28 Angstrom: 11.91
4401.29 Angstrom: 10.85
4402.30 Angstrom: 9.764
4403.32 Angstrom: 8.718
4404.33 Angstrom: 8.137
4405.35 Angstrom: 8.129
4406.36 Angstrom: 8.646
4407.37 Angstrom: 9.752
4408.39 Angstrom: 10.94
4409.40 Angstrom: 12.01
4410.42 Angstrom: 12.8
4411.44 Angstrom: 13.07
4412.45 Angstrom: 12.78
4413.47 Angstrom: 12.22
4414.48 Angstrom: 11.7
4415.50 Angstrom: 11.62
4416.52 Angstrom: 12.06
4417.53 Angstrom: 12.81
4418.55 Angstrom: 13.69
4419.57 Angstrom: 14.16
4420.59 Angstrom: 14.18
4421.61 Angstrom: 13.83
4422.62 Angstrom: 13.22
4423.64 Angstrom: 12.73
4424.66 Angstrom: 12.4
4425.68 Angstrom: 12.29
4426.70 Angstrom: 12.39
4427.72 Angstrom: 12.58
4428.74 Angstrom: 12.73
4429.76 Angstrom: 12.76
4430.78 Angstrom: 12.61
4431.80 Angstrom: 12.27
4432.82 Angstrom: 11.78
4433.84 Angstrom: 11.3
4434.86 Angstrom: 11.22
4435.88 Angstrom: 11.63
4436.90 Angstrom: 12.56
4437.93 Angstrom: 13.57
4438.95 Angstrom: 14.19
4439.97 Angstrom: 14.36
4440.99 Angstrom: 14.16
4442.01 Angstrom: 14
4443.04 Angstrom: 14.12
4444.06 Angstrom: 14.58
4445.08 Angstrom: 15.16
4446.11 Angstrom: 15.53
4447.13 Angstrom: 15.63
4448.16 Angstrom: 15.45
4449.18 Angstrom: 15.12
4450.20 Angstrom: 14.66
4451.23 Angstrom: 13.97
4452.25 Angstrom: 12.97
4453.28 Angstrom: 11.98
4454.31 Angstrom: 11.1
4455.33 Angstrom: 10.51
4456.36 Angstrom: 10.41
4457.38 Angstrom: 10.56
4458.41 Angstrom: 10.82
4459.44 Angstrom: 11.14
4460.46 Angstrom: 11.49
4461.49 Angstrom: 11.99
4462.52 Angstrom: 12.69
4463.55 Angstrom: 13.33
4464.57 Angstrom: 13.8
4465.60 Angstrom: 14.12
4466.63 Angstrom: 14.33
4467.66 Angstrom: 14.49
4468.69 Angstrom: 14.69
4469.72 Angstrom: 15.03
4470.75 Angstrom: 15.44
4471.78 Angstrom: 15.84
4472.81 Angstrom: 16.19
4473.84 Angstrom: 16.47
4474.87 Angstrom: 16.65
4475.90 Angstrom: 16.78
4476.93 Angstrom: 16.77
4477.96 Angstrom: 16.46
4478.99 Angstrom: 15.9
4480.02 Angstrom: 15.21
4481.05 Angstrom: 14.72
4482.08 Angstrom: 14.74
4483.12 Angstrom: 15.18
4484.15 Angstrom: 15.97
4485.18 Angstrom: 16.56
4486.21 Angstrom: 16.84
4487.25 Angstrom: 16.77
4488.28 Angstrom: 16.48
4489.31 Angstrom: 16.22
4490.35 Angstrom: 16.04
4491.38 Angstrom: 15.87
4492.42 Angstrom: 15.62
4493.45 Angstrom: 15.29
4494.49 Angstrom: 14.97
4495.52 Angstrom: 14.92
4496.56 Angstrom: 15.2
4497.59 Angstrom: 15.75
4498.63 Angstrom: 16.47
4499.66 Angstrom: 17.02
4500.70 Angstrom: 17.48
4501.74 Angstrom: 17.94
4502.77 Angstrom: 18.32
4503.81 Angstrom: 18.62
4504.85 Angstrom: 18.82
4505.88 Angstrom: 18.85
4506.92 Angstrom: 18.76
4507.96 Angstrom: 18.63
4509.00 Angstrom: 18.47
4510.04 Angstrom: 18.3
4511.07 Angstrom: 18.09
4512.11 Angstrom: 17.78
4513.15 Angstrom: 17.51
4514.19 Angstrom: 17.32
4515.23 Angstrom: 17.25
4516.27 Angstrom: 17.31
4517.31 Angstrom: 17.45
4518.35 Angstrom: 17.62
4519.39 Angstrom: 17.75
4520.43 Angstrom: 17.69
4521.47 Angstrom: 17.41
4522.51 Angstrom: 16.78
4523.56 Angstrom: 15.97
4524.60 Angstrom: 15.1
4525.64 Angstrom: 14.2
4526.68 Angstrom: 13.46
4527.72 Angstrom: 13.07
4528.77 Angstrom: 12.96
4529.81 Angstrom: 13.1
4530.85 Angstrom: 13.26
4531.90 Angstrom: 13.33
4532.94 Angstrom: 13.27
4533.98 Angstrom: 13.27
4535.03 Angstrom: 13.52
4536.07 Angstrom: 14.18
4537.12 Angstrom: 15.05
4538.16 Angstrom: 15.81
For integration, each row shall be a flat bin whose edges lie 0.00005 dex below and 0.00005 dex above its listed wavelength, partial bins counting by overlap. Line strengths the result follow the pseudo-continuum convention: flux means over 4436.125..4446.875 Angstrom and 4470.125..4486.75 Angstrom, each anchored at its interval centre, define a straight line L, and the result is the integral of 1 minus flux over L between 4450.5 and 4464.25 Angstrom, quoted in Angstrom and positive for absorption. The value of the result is 2.86 Angstrom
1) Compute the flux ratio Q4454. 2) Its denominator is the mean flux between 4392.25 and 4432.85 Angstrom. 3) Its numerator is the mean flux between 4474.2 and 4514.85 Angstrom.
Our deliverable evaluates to 1.38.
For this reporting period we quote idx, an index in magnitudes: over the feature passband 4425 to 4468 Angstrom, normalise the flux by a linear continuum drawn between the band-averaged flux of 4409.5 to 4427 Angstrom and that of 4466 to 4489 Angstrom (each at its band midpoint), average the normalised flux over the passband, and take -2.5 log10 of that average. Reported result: 0.096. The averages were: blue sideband 12.8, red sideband 15.8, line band 13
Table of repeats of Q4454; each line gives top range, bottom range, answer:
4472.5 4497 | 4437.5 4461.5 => 1.20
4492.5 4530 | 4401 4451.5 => 1.33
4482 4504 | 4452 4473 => 1.26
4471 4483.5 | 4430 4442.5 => 1.24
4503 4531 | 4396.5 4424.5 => 1.41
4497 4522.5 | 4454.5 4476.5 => 1.30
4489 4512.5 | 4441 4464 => 1.31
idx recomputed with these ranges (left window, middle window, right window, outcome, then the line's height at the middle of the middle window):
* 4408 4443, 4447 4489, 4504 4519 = 0.07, 15.4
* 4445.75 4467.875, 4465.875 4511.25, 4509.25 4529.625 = -0.12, 14.7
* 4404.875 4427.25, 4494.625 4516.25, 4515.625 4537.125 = -0.21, 14.5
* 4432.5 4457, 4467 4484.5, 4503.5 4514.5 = 0.00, 15.7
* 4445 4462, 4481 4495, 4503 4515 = 0.02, 16.2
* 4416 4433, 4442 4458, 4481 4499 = 0.04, 14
